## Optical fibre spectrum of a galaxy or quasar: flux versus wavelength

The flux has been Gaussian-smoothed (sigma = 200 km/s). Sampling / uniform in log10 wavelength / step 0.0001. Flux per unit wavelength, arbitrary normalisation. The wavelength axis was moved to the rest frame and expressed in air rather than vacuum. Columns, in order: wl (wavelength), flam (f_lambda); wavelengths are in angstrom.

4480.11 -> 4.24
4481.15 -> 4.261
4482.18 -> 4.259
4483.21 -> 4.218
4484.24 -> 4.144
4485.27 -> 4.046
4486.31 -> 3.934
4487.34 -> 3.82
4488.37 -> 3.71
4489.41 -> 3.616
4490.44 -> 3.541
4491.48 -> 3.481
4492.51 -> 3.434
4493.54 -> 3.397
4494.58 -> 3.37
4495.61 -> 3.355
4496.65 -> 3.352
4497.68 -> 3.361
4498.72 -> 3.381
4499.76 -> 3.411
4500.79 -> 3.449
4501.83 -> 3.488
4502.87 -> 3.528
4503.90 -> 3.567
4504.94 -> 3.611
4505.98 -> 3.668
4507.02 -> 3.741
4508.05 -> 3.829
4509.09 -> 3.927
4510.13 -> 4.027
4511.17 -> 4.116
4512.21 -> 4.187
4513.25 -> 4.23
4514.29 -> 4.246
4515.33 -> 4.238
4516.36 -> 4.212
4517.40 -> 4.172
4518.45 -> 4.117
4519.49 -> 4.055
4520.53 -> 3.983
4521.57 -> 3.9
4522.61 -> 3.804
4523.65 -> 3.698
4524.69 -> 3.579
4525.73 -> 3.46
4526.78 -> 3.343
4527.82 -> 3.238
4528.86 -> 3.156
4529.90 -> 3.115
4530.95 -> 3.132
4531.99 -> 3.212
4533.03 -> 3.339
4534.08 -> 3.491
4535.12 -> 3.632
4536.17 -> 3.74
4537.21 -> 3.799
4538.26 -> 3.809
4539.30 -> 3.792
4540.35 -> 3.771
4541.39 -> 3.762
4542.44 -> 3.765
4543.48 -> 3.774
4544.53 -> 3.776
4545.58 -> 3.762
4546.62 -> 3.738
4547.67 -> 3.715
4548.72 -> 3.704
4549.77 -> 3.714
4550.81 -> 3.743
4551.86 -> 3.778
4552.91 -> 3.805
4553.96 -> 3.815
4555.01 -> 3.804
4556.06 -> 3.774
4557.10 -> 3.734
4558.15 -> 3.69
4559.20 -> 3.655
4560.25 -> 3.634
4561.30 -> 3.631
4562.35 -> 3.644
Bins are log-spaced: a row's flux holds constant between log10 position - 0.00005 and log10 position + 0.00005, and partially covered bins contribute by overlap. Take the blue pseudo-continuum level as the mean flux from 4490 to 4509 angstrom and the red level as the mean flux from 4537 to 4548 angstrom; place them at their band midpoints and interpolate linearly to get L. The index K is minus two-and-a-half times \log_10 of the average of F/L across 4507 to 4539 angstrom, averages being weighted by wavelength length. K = -0.03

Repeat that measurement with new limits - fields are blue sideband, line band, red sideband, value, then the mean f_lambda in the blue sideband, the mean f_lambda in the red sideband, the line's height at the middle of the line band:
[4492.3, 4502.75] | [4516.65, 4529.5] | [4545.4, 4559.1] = -0.044 mag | 3.4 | 3.75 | 3.57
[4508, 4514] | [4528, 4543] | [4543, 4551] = 0.092 mag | 4.07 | 3.74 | 3.85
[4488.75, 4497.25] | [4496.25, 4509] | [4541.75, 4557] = -0.014 mag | 3.45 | 3.76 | 3.5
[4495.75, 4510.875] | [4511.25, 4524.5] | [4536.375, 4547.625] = -0.112 mag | 3.6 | 3.77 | 3.66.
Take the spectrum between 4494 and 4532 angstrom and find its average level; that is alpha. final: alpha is 3.69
